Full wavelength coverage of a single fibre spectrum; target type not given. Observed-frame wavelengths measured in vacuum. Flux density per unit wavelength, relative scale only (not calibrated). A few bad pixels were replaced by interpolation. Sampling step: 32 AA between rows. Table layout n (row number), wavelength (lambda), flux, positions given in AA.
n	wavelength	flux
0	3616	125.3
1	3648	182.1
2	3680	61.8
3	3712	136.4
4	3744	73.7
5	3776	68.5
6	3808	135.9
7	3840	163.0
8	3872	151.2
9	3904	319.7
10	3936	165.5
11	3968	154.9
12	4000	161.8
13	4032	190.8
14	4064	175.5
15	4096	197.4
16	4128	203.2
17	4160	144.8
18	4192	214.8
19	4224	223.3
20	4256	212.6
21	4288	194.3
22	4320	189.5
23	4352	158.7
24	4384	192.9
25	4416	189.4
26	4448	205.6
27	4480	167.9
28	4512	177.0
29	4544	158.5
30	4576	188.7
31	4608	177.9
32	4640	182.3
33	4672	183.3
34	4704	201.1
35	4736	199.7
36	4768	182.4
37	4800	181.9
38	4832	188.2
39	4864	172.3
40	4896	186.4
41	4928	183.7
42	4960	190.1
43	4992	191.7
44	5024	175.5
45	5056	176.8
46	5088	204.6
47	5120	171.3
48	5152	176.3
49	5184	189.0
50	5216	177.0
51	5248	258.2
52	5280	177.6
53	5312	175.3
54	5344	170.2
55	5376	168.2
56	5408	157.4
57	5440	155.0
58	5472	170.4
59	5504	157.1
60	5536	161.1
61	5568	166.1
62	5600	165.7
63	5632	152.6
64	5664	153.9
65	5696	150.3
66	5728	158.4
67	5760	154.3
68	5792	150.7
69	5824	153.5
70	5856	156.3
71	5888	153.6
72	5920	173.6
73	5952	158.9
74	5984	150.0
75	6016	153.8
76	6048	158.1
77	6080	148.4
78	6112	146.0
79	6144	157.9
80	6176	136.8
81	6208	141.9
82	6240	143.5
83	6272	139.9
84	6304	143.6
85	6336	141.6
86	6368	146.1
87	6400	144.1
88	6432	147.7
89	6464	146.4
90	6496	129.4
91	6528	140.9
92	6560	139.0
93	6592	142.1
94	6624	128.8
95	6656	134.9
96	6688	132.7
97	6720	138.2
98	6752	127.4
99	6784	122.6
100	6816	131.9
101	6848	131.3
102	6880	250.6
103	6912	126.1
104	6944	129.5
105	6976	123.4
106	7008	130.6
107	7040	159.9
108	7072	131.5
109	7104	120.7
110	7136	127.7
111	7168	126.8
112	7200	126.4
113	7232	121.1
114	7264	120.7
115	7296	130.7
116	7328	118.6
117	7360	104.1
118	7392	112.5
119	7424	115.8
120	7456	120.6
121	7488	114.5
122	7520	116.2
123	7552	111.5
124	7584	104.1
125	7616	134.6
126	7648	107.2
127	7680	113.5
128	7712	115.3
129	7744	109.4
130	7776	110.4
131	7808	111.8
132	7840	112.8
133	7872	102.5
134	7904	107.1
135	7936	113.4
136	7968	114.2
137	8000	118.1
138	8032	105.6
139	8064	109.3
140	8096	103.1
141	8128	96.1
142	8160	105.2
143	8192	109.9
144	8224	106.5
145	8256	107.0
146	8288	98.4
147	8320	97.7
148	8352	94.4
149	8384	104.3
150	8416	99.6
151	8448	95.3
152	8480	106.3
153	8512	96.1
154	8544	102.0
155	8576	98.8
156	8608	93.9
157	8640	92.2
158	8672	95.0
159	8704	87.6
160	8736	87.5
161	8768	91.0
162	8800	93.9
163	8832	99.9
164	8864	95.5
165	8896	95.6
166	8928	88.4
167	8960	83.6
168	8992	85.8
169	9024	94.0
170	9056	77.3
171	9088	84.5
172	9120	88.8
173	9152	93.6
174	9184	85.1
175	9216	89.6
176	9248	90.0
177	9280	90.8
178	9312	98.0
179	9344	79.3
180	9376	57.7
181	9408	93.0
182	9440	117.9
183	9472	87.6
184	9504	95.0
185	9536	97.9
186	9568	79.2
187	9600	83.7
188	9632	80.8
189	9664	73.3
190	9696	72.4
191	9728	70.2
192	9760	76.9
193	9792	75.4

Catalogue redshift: 0.046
